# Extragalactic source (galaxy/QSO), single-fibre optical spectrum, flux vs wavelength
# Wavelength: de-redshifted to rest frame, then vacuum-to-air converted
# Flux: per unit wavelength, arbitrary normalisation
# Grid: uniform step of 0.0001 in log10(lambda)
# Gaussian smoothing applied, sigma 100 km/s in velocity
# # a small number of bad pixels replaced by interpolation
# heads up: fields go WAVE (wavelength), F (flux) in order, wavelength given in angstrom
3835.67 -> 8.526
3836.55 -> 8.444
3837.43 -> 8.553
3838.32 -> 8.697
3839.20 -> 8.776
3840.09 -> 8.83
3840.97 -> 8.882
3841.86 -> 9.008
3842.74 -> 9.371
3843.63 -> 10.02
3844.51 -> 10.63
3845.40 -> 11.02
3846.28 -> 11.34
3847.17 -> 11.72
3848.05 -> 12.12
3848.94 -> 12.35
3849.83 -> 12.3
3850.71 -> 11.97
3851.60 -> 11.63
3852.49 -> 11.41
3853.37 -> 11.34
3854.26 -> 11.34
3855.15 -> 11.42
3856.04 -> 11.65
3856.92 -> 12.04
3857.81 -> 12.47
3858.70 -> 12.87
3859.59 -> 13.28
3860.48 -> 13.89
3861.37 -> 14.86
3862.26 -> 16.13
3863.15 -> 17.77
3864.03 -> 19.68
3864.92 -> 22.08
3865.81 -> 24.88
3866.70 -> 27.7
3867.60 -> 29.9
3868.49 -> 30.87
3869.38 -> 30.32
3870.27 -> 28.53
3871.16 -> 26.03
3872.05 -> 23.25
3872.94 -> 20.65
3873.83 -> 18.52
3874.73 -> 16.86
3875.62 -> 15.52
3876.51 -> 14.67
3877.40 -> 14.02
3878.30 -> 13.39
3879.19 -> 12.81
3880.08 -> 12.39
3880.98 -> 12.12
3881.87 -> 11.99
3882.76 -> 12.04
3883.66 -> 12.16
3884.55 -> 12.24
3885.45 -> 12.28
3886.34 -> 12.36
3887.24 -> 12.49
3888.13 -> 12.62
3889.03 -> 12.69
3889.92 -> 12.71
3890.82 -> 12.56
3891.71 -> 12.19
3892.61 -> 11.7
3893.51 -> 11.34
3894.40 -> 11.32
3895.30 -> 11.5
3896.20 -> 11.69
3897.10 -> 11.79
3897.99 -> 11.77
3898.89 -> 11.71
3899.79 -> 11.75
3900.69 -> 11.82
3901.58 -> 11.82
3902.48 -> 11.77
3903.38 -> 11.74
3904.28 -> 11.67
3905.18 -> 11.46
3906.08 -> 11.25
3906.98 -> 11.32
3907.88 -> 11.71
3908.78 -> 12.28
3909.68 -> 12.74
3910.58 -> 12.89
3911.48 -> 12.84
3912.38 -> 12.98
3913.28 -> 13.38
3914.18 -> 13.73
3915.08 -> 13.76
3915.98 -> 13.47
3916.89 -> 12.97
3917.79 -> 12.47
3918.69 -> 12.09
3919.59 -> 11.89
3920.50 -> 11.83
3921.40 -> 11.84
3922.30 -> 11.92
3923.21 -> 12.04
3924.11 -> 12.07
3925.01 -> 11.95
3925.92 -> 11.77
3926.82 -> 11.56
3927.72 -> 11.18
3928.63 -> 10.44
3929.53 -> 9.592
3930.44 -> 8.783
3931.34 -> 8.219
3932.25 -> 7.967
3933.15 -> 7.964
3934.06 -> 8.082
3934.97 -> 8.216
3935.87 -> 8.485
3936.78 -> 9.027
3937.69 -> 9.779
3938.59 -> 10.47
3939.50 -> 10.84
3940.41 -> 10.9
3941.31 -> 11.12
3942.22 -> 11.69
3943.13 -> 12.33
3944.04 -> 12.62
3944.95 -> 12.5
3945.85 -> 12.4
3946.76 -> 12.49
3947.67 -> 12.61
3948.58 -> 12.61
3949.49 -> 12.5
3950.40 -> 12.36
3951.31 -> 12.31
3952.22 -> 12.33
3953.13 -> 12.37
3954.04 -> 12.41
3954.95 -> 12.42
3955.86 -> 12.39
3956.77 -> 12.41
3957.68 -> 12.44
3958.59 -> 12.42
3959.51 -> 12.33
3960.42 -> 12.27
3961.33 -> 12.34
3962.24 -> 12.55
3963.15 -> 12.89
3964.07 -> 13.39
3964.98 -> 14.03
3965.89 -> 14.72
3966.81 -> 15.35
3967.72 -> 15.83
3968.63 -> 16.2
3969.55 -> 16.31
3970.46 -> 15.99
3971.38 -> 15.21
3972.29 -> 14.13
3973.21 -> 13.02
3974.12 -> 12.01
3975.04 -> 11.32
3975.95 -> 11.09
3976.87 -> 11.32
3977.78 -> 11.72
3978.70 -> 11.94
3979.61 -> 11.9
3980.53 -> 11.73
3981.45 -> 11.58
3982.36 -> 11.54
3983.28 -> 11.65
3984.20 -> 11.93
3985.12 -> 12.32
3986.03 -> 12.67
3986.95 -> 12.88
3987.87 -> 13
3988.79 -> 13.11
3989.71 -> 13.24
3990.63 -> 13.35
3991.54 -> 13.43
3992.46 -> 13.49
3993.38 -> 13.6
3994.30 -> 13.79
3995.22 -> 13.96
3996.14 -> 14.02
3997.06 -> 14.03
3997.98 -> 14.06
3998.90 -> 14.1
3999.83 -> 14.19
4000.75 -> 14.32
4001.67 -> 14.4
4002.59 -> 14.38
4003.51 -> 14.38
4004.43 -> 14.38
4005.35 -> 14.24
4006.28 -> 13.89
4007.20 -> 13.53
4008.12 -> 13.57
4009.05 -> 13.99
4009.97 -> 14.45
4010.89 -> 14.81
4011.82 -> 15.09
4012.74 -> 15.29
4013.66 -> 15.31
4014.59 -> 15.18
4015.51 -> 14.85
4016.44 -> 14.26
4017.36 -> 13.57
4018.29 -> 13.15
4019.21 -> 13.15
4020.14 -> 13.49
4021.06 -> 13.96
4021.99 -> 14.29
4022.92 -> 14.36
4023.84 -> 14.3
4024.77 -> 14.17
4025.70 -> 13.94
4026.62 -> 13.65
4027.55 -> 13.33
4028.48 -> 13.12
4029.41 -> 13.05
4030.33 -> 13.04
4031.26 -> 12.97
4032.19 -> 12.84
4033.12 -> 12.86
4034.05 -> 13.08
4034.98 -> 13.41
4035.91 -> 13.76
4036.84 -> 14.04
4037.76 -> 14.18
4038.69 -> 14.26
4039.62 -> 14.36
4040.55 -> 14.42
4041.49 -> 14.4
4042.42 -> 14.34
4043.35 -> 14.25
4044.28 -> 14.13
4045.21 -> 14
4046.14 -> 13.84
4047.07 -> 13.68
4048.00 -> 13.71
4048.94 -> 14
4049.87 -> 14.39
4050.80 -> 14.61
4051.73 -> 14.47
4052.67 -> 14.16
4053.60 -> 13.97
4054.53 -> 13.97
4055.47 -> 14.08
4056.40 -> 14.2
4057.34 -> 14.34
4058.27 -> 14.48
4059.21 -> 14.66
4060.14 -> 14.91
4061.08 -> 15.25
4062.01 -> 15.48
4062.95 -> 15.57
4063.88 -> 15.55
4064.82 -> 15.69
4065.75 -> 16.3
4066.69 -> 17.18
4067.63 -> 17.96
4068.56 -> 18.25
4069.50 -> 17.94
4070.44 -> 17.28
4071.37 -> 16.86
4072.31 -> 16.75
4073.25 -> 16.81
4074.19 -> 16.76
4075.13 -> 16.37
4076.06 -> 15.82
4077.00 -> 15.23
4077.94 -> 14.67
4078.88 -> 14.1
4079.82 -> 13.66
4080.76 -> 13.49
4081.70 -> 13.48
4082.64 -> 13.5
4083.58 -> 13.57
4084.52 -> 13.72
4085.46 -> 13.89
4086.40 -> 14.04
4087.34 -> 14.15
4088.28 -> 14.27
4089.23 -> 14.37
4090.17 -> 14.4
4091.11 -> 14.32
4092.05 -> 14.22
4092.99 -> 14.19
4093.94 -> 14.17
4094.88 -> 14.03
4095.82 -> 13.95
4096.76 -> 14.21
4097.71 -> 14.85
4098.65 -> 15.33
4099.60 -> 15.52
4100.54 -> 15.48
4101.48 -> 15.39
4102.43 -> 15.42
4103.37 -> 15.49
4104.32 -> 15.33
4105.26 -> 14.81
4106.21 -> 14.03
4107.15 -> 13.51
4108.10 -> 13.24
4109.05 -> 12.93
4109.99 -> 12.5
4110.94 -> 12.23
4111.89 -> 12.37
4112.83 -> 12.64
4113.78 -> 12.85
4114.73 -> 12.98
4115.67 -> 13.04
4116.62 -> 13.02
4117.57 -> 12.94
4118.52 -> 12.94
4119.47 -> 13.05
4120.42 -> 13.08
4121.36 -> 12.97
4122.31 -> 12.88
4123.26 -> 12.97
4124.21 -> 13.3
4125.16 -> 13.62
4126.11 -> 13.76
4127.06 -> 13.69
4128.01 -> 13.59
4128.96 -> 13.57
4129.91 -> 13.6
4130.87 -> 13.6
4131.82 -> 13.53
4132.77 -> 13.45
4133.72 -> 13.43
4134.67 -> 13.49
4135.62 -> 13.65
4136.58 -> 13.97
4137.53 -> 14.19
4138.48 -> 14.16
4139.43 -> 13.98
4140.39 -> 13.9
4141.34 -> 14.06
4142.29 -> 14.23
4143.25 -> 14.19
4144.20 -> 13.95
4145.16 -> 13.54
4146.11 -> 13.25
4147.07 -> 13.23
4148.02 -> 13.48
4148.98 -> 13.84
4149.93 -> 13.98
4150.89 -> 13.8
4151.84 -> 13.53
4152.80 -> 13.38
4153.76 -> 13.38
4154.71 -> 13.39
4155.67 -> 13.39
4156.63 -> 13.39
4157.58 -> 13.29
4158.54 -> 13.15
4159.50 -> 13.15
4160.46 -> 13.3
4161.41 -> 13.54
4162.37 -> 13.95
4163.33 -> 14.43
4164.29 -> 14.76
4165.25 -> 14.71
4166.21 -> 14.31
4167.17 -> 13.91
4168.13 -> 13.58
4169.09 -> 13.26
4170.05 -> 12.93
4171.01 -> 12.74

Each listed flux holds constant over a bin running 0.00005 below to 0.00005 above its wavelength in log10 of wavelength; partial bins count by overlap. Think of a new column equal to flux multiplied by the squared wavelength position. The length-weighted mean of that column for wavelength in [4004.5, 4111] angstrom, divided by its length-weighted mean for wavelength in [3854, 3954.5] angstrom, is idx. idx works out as 1.17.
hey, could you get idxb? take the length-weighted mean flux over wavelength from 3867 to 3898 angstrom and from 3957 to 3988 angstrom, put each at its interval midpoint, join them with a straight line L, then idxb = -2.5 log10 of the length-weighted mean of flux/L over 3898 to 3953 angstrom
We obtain 0.247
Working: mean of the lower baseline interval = 15.8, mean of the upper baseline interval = 13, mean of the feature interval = 11.5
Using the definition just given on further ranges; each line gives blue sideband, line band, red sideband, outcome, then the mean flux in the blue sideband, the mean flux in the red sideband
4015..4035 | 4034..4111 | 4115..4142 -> -0.09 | 13.6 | 13.5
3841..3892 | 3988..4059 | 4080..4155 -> 0.02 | 15.2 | 13.8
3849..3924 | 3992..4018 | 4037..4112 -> 0.02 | 14.3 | 14.7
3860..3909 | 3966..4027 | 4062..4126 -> 0.09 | 15.4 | 14.5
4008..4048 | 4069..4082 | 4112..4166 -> -0.14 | 14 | 13.5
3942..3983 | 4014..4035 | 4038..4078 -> 0.05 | 12.9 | 15.2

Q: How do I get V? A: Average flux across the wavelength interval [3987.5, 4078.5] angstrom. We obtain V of 14.5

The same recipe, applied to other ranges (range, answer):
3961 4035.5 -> 13.6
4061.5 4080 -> 16.3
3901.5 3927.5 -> 12.2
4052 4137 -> 14.4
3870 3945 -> 12.4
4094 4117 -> 14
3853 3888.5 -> 16.8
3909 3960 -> 11.6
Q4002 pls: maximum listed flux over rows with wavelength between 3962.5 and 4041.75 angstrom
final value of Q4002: 16.31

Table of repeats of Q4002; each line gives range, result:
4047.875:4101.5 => 18.25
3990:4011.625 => 14.81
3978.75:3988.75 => 13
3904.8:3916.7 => 13.76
